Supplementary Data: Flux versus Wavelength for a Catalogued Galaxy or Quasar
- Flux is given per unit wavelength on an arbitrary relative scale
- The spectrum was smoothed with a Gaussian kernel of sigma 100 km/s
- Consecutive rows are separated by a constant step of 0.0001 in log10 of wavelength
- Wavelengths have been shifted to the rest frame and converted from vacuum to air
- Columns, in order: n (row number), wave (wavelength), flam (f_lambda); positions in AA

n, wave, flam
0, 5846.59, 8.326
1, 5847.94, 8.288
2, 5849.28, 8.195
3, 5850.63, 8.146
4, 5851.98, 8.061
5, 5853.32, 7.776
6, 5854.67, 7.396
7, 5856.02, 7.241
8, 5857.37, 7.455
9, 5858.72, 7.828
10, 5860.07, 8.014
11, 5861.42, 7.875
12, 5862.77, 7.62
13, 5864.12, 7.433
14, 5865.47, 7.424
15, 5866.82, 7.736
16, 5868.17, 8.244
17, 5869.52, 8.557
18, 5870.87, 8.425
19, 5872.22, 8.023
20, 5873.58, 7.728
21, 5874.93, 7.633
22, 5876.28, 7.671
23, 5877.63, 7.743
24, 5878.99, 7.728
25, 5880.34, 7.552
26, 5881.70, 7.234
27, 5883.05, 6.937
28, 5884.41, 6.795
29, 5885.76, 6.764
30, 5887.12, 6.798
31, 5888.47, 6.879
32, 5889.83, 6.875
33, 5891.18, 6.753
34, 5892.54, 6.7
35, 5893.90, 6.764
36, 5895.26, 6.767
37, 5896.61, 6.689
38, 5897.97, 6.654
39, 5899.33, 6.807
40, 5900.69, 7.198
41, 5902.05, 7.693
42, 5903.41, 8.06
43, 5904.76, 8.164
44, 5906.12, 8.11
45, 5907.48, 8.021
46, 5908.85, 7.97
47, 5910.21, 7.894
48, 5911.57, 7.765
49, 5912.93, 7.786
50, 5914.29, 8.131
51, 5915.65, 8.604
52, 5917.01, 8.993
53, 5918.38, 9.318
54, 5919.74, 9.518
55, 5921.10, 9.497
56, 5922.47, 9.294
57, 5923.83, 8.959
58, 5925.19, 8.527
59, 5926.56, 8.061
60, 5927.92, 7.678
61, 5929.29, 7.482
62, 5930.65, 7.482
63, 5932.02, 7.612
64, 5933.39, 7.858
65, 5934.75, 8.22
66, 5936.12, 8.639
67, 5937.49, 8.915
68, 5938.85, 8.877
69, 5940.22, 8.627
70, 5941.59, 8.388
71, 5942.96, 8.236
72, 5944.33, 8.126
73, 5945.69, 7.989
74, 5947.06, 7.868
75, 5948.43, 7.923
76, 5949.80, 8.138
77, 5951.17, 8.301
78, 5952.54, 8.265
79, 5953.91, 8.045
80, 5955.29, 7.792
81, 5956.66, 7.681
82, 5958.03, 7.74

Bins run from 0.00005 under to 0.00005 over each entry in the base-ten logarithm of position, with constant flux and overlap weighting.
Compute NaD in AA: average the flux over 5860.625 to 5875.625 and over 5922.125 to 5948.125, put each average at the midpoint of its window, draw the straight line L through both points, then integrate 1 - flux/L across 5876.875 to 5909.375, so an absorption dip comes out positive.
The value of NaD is 3.2 AA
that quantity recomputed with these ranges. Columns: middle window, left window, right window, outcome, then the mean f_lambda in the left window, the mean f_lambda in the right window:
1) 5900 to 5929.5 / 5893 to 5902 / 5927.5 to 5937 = -3.8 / 6.87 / 7.87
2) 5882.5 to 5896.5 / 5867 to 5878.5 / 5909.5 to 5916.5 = 2.1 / 7.99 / 8.07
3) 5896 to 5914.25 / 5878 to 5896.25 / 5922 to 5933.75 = -0.4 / 6.97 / 8.09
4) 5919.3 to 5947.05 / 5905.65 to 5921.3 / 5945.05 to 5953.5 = -0.4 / 8.44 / 8.08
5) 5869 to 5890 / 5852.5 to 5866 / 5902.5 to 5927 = 1.2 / 7.61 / 8.48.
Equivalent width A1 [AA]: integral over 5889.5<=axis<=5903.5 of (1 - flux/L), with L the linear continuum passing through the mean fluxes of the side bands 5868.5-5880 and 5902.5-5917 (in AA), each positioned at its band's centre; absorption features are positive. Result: 1.9 AA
